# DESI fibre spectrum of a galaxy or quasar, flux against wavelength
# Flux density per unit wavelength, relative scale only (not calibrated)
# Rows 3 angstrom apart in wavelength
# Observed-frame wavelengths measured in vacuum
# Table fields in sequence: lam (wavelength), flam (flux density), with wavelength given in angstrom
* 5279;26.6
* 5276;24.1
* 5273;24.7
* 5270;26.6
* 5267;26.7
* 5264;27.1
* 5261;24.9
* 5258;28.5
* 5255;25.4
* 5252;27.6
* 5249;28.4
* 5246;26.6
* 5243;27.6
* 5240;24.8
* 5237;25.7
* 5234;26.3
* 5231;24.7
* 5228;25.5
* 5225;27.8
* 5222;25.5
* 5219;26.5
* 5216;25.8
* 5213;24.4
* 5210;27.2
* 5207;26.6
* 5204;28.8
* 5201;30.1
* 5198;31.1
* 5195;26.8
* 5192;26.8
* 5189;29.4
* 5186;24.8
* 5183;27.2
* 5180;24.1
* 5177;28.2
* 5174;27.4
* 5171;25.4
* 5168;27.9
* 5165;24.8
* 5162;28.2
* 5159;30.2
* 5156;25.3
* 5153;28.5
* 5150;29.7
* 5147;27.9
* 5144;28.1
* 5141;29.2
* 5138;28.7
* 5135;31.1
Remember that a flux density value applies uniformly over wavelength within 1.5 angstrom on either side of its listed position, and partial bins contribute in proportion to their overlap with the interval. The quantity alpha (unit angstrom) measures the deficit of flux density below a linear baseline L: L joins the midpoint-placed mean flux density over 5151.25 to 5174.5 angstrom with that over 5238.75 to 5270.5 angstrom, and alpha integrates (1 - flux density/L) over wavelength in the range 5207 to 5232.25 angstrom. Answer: 0.9 angstrom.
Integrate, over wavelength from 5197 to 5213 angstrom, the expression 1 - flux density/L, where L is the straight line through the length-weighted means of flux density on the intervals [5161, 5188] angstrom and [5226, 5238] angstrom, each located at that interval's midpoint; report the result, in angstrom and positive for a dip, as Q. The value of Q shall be -1.38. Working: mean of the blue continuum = 26.5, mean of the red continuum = 25.6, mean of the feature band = 28.3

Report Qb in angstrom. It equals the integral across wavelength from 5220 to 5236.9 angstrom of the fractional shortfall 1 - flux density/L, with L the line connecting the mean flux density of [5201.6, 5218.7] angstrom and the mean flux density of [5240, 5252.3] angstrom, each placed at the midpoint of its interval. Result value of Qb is 0.6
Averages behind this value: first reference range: 26.7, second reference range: 27.2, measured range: 26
